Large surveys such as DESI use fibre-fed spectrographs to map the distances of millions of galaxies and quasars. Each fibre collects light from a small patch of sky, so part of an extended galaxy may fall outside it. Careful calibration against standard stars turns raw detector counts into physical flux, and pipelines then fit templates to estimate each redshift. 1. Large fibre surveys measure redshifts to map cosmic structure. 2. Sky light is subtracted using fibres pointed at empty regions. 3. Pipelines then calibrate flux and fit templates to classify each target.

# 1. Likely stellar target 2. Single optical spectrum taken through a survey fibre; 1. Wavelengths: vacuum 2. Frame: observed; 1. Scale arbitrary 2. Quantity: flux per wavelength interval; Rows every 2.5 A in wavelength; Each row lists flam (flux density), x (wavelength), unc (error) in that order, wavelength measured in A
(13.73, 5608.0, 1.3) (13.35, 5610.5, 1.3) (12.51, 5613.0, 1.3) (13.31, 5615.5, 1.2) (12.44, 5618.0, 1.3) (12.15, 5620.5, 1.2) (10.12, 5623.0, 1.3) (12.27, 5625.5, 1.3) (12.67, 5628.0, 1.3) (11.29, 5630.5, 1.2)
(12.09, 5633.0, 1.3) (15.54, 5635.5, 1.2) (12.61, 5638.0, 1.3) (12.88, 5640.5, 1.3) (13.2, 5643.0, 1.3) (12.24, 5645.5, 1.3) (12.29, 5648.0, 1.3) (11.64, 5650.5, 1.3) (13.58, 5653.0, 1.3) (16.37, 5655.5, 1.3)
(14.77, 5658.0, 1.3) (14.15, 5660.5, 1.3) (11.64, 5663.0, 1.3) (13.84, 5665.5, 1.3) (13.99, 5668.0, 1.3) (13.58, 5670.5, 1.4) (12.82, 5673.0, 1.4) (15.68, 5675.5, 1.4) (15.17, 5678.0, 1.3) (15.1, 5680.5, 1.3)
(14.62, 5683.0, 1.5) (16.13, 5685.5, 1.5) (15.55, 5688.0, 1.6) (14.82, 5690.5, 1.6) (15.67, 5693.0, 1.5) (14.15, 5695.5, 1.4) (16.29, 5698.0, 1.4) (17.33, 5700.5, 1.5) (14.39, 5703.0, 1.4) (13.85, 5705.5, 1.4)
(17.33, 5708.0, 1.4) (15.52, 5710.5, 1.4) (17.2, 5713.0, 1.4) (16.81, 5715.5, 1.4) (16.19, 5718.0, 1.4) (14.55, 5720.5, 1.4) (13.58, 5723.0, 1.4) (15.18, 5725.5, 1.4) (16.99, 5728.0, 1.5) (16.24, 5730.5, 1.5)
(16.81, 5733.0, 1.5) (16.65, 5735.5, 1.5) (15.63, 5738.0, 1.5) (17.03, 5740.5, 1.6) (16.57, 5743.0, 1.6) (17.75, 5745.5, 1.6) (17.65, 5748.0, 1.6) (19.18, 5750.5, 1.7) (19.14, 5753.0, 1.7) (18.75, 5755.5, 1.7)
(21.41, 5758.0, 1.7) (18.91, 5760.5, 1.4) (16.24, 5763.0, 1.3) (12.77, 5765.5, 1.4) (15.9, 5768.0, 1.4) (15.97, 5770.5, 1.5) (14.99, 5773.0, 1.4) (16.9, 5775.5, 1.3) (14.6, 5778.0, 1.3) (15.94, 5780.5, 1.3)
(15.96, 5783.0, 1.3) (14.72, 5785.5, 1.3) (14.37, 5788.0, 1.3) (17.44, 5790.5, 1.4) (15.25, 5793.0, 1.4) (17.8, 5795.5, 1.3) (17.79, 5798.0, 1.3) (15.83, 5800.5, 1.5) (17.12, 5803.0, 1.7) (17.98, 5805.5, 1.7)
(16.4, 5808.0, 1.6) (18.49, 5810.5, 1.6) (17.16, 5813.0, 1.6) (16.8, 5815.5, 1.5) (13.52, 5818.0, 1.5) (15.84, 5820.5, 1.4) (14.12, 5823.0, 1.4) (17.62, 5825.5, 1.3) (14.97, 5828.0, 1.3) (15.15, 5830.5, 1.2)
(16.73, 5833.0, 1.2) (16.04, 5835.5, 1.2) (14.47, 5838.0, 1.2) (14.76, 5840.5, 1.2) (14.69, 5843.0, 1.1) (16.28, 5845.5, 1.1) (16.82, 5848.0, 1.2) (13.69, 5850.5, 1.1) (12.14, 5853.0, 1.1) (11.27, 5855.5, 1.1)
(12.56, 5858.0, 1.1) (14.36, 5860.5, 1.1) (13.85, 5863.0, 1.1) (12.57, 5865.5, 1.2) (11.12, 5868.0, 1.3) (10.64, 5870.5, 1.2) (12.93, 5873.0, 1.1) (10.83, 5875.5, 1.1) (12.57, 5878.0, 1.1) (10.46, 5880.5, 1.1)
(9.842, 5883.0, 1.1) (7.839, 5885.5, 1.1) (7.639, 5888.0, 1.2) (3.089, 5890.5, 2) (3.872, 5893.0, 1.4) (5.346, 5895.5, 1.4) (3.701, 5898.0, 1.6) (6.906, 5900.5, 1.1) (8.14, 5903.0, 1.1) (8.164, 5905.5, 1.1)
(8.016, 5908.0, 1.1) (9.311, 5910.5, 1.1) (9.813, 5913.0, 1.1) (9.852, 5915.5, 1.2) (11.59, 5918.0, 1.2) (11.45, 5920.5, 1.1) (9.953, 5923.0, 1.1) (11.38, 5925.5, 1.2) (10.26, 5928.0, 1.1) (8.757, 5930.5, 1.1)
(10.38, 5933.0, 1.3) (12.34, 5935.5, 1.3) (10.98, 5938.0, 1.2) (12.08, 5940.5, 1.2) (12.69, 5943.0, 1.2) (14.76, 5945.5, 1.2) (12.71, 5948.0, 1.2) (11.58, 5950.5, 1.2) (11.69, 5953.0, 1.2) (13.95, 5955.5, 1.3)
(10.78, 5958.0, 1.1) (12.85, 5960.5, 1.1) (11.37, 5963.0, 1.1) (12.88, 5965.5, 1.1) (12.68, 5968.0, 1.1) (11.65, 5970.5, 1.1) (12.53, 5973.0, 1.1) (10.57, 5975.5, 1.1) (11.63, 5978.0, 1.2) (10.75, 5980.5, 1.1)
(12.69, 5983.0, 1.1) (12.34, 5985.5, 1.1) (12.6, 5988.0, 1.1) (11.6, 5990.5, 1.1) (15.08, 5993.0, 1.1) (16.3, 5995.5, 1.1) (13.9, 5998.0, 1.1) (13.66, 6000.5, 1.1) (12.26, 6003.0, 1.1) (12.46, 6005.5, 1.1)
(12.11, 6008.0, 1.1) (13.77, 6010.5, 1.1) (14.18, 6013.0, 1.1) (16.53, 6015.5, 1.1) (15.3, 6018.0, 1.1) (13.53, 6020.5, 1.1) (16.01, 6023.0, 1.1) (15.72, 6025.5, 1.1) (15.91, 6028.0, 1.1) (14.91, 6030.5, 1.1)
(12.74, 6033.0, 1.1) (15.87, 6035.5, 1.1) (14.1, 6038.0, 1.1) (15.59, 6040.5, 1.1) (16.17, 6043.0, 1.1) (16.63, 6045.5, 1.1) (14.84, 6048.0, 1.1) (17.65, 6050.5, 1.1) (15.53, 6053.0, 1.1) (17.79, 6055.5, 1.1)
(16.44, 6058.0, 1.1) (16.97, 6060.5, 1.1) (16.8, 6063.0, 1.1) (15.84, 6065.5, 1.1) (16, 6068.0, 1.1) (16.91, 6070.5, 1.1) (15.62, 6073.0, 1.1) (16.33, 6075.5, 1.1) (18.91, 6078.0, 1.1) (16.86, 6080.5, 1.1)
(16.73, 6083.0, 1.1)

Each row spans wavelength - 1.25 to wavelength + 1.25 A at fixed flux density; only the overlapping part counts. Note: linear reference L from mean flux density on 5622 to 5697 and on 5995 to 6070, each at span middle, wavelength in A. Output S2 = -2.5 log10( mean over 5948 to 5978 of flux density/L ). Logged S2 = 0.231 mag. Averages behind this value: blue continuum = 13.7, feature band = 12.1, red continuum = 15.2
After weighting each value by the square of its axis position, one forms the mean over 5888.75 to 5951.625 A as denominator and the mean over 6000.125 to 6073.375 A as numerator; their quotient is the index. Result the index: 1.68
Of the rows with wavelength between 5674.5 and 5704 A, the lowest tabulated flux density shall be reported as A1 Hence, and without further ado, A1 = 14.15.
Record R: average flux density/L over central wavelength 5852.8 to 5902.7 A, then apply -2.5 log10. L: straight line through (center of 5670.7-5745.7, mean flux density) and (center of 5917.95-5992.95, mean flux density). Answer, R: 0.34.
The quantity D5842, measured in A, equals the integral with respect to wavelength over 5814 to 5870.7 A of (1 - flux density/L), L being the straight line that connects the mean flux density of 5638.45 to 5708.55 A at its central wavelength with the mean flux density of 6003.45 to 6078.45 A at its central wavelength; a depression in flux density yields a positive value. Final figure 1.7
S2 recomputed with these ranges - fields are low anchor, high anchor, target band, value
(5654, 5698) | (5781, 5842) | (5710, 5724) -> -0.04 mag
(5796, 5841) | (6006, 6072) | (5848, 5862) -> 0.22 mag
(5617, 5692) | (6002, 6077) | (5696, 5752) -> -0.18 mag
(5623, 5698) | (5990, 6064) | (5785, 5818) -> -0.17 mag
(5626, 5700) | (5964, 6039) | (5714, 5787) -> -0.19 mag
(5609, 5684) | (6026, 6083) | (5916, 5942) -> 0.36 mag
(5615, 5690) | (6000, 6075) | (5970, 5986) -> 0.27 mag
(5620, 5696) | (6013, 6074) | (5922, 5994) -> 0.27 mag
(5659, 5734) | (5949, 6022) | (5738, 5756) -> -0.20 mag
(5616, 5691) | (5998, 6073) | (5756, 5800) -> -0.16 mag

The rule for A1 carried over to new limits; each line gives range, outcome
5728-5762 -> 15.63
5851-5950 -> 3.089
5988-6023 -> 11.6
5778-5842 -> 13.52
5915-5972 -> 8.757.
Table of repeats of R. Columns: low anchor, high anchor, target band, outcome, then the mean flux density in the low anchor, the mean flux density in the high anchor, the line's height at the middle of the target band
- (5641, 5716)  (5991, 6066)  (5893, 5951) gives 0.45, 14.6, 15.1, 15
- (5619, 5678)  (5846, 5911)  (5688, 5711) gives -0.24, 13.1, 9.99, 12.4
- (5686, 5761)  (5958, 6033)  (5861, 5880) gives 0.22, 16.5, 13.3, 14.8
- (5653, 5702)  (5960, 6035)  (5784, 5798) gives -0.13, 14.8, 13.4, 14.3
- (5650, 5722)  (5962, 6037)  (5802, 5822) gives -0.16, 15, 13.5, 14.4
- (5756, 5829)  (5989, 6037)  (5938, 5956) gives 0.18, 16.3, 14.3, 14.9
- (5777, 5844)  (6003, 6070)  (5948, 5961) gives 0.27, 16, 15.3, 15.6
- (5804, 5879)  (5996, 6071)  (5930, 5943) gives 0.31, 14.6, 15.2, 14.9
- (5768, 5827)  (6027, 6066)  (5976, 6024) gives 0.18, 16.2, 15.9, 15.9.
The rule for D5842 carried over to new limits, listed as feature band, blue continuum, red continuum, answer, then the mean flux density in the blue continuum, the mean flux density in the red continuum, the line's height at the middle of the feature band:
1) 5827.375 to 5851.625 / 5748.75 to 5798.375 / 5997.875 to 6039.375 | 1.01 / 16.7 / 14.3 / 16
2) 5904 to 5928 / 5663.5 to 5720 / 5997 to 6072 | 8.31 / 15.2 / 15.2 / 15.2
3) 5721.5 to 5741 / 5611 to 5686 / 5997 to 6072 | -3.16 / 13.3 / 15.2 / 13.7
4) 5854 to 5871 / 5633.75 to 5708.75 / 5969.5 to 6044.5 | 1.94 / 14.3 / 13.8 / 14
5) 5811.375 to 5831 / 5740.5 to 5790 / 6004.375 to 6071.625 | 0.89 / 16.7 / 15.4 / 16.5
